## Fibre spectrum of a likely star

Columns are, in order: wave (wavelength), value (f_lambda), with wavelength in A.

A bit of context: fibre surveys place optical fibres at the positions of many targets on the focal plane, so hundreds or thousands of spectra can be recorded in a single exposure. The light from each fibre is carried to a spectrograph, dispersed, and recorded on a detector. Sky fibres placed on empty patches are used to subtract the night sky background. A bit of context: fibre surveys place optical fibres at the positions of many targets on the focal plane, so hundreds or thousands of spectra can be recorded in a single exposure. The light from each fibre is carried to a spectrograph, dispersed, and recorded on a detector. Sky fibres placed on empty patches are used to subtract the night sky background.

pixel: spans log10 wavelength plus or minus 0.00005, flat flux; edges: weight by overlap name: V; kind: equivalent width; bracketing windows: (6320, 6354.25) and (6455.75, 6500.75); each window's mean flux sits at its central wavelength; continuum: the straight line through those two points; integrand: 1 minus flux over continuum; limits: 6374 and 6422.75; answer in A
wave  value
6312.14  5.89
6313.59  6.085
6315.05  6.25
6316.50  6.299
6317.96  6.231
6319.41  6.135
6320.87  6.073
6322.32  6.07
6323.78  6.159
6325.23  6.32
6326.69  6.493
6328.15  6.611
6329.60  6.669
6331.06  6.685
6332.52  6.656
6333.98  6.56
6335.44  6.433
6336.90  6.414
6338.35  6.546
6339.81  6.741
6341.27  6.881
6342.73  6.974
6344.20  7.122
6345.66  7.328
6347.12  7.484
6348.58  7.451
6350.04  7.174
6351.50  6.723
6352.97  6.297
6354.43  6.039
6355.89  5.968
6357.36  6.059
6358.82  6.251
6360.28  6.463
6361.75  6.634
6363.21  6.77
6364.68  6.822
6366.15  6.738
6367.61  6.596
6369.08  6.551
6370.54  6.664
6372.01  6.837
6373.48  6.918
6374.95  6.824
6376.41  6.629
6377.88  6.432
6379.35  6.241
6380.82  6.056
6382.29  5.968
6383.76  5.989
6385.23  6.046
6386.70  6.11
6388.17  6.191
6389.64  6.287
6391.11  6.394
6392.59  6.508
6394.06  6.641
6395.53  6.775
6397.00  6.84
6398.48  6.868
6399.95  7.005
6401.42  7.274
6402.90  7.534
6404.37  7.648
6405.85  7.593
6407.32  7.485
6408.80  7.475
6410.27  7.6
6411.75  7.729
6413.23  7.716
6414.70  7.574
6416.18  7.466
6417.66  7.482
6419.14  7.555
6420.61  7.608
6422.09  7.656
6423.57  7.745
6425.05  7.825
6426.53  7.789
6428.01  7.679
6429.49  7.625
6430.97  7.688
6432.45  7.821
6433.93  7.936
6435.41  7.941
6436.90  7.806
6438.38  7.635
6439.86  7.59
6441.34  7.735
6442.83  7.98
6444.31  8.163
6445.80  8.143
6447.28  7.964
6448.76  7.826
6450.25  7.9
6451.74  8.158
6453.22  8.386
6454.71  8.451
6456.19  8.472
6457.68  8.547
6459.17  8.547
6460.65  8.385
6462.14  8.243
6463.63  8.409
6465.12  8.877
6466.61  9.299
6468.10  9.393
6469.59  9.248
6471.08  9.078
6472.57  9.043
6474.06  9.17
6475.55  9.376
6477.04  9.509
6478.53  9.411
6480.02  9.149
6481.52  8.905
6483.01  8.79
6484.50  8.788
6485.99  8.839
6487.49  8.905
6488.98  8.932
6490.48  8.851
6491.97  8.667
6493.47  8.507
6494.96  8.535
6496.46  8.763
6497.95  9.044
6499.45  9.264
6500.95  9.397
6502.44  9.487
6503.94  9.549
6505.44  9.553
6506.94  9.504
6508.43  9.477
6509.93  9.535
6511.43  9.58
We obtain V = 4.5 A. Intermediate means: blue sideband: 6.68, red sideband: 8.91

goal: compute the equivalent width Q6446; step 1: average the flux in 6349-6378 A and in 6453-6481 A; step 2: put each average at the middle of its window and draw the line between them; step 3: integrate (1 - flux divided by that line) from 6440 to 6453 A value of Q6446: 0.7 A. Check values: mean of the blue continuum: 6.58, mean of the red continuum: 8.9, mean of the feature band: 7.98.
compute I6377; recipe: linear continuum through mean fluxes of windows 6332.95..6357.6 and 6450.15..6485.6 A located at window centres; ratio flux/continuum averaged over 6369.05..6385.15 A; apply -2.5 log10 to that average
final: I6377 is 0.13 mag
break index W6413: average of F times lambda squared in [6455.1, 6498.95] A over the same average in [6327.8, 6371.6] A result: 1.38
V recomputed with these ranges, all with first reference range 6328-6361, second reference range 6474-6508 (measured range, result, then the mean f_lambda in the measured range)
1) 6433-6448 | 0.67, 7.89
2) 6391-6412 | 1.24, 7.17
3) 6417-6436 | 0.73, 7.72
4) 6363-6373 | 0.50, 6.71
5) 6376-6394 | 2.69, 6.24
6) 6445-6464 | 0.51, 8.26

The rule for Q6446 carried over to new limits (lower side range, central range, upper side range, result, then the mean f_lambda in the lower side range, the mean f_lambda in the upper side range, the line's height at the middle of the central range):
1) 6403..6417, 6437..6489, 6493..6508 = -0.40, 7.58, 9.18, 8.52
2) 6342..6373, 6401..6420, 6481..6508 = 0.13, 6.71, 9.03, 7.61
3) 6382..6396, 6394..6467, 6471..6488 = -2.46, 6.29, 9.08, 7.57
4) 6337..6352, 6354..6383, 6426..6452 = 3.03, 7.02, 7.85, 7.23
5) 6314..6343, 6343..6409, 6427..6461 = 3.58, 6.45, 8.01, 7.09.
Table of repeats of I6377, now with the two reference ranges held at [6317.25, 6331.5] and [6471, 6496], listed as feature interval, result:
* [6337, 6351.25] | -0.06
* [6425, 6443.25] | 0.05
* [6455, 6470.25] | -0.01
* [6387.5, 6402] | 0.13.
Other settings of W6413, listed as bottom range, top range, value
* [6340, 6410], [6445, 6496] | 1.34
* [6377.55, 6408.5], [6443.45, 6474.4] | 1.31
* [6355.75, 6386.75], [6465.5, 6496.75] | 1.45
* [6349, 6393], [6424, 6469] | 1.29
